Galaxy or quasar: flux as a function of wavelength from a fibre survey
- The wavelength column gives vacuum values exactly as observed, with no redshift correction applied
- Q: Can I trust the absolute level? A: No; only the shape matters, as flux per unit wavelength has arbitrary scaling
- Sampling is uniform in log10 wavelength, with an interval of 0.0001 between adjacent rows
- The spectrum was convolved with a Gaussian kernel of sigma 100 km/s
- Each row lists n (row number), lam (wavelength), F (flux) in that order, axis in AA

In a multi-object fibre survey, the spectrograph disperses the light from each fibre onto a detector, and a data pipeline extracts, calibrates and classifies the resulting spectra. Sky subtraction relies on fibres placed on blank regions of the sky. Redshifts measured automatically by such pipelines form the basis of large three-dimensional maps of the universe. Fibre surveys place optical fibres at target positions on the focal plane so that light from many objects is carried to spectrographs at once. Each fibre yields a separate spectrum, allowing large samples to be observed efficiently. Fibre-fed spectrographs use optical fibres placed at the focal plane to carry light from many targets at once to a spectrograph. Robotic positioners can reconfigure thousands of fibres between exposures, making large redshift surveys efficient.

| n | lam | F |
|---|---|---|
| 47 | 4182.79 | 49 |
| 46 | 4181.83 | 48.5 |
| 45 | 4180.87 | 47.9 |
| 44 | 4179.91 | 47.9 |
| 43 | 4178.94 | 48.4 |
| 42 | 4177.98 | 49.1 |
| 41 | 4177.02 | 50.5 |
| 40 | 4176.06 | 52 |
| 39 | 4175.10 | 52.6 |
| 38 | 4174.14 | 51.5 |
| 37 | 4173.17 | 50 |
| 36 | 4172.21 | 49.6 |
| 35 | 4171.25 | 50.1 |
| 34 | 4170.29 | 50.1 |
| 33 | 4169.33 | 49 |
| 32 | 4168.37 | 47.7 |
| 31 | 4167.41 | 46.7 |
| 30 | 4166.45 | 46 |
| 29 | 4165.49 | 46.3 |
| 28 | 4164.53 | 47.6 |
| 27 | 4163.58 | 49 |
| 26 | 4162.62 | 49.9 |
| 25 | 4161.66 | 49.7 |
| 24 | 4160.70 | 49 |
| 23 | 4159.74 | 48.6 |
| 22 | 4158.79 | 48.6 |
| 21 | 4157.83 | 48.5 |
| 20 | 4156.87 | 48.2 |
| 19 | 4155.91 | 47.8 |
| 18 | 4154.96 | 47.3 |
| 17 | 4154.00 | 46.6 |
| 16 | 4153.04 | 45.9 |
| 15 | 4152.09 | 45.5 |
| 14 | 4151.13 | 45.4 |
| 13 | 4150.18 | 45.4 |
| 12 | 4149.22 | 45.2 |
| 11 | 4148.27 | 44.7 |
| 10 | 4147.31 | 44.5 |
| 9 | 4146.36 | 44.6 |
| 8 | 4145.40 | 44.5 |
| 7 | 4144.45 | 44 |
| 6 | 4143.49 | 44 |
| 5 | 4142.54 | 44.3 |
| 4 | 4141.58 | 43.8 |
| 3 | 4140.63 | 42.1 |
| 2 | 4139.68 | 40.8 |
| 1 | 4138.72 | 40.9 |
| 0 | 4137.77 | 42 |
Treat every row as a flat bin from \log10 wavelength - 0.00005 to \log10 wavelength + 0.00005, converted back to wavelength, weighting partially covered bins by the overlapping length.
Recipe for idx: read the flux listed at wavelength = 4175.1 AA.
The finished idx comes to 52.6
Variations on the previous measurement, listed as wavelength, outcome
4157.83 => 48.5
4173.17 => 50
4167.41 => 46.7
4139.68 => 40.8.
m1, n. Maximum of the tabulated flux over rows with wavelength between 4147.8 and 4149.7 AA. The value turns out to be 45.2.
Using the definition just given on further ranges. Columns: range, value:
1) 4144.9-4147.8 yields 44.6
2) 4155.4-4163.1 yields 49.9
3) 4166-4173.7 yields 50.1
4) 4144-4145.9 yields 44.5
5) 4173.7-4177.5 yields 52.6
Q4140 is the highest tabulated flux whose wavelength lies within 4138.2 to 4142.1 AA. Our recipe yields 43.8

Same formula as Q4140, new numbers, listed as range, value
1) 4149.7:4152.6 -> 45.5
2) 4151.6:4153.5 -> 45.9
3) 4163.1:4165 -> 49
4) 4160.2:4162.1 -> 49.7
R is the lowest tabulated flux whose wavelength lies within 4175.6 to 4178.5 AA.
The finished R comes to 49.1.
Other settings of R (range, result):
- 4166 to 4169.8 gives 46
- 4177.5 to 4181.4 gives 47.9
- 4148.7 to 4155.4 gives 45.2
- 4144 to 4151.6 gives 44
